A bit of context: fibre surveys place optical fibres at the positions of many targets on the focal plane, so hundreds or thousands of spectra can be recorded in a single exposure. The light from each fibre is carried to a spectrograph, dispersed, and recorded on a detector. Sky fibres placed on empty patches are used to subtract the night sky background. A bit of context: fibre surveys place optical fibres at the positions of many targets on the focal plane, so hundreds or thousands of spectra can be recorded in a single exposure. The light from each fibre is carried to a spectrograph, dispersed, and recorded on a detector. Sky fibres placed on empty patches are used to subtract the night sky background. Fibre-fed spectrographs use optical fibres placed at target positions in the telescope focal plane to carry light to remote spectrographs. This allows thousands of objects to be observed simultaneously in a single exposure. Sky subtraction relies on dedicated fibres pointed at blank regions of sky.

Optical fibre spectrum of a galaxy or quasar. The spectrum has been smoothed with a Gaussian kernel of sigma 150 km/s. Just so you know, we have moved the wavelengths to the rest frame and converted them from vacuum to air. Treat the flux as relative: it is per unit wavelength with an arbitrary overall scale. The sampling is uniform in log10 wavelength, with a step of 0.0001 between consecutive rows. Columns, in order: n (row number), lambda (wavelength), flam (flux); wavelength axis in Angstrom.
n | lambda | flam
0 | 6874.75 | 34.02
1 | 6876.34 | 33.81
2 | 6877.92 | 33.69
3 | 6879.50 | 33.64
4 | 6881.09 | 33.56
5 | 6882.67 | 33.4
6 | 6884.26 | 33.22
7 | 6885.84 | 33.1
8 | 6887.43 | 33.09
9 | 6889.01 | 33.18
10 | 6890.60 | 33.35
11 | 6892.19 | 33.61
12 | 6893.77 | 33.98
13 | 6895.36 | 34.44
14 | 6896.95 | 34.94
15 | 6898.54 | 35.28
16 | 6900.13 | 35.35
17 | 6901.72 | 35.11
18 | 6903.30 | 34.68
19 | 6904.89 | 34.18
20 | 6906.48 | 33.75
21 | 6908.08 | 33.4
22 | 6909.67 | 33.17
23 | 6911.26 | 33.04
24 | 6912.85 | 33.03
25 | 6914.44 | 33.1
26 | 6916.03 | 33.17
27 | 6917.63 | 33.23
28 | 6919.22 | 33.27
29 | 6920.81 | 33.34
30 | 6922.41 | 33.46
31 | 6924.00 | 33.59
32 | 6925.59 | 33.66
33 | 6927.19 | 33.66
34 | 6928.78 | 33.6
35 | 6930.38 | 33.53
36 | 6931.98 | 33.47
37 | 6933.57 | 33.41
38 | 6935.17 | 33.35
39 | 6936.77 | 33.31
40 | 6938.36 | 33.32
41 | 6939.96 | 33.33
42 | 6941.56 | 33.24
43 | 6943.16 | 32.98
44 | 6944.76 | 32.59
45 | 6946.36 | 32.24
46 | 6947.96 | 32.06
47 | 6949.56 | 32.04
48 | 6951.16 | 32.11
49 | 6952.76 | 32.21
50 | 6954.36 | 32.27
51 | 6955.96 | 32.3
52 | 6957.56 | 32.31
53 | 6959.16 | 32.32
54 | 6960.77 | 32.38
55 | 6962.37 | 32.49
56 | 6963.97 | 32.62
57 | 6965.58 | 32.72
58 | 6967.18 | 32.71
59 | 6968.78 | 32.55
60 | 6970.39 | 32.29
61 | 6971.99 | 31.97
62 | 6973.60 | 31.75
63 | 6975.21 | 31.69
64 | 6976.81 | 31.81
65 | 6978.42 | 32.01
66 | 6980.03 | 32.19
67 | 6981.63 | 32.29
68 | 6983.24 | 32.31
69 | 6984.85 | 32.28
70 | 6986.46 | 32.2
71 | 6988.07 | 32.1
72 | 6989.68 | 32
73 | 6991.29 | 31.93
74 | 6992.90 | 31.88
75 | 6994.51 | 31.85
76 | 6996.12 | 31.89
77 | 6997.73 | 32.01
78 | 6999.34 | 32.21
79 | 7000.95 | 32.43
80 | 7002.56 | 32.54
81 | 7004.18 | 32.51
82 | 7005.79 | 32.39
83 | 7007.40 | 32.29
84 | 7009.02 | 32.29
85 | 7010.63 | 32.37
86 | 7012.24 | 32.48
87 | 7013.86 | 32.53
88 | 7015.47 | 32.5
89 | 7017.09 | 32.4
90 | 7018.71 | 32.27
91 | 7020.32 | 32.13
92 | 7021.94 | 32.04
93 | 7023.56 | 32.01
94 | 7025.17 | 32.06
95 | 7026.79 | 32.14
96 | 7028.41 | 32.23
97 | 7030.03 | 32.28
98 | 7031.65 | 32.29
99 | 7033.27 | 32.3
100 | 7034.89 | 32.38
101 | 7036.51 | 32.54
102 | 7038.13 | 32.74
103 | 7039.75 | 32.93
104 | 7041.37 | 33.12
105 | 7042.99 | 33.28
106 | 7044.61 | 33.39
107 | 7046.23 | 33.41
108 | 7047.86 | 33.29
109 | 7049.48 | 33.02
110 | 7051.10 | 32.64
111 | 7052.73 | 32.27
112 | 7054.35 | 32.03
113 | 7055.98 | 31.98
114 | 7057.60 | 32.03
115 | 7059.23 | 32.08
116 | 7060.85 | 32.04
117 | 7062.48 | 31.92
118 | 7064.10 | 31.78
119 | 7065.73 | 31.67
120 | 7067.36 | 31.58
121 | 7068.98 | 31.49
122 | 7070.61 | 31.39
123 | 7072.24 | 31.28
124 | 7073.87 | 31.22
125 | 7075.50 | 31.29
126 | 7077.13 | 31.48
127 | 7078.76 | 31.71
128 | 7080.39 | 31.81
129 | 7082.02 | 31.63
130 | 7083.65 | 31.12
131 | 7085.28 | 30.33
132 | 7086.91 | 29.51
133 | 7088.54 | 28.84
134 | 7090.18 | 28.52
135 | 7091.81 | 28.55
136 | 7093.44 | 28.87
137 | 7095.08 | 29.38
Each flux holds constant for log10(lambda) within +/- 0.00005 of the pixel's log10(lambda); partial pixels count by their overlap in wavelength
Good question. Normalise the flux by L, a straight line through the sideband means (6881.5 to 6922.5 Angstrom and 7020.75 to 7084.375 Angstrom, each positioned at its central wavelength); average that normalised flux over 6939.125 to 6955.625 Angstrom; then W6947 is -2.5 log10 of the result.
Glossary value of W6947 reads 0.025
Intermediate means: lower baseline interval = 33.7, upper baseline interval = 32.1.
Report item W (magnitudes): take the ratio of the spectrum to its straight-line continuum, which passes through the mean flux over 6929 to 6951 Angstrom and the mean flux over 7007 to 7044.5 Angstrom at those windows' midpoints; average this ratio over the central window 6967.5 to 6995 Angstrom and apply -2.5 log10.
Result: 0.02 mag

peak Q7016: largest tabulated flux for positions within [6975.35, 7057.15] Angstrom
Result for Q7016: 33.41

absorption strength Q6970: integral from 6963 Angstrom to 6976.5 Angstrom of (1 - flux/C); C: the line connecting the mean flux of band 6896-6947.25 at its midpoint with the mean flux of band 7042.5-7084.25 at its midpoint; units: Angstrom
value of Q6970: 0.32 Angstrom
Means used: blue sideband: 33.6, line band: 32.3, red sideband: 32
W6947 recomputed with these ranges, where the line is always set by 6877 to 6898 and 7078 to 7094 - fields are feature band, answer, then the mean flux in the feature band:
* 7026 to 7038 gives -0.04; 32.3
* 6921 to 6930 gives -0.02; 33.6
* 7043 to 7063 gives -0.06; 32.5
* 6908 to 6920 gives 0.00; 33.2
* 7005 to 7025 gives -0.03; 32.3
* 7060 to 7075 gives -0.04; 31.6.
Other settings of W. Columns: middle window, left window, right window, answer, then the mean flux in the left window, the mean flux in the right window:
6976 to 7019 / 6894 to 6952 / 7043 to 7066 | 0.02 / 33.5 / 32.4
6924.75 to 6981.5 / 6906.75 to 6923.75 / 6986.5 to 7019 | 0.01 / 33.2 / 32.2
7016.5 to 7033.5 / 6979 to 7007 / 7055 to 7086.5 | -0.01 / 32.2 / 31.5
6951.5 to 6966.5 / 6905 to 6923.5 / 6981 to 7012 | 0.01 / 33.3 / 32.2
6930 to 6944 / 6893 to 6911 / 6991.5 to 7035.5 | 0.01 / 34.3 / 32.2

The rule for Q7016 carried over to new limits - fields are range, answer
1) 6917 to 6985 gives 33.66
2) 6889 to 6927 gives 35.35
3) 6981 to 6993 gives 32.31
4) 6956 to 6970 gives 32.72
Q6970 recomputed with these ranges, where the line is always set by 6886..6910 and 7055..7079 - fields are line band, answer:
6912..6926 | 0.2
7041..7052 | -0.4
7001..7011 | 0.0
